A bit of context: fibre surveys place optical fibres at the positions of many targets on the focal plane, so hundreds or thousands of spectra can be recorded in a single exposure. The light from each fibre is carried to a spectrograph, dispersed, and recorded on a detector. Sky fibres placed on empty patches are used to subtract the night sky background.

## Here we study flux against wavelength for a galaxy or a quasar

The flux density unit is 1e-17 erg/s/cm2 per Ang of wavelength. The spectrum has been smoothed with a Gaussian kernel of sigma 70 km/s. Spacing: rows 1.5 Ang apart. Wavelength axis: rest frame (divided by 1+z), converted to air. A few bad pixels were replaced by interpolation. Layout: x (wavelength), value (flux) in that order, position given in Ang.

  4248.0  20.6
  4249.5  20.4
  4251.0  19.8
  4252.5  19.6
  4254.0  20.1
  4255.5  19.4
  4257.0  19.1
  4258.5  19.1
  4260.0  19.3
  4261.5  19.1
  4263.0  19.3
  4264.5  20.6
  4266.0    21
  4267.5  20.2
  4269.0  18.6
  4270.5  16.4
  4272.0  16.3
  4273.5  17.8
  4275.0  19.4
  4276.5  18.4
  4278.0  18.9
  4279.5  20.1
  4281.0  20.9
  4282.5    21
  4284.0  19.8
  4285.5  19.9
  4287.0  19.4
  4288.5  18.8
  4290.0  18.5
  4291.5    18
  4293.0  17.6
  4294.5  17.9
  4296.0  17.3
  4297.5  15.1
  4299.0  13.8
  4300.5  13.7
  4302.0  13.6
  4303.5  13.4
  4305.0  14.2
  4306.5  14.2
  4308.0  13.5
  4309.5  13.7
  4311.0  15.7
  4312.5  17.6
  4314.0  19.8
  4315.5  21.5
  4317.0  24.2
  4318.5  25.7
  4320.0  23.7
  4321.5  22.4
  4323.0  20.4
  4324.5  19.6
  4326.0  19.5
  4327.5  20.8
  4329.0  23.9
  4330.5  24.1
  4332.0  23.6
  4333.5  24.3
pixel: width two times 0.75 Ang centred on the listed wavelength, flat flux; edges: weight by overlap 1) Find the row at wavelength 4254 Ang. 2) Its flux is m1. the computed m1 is 20.1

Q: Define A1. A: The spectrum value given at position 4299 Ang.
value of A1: 13.8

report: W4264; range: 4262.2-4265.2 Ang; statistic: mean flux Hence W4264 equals 19.9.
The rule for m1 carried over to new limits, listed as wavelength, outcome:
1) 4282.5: 21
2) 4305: 14.2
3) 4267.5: 20.2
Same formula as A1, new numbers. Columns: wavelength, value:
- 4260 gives 19.3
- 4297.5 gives 15.1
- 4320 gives 23.7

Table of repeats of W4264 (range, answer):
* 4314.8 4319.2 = 23.8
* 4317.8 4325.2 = 22.4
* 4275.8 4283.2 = 19.9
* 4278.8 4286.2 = 20.3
